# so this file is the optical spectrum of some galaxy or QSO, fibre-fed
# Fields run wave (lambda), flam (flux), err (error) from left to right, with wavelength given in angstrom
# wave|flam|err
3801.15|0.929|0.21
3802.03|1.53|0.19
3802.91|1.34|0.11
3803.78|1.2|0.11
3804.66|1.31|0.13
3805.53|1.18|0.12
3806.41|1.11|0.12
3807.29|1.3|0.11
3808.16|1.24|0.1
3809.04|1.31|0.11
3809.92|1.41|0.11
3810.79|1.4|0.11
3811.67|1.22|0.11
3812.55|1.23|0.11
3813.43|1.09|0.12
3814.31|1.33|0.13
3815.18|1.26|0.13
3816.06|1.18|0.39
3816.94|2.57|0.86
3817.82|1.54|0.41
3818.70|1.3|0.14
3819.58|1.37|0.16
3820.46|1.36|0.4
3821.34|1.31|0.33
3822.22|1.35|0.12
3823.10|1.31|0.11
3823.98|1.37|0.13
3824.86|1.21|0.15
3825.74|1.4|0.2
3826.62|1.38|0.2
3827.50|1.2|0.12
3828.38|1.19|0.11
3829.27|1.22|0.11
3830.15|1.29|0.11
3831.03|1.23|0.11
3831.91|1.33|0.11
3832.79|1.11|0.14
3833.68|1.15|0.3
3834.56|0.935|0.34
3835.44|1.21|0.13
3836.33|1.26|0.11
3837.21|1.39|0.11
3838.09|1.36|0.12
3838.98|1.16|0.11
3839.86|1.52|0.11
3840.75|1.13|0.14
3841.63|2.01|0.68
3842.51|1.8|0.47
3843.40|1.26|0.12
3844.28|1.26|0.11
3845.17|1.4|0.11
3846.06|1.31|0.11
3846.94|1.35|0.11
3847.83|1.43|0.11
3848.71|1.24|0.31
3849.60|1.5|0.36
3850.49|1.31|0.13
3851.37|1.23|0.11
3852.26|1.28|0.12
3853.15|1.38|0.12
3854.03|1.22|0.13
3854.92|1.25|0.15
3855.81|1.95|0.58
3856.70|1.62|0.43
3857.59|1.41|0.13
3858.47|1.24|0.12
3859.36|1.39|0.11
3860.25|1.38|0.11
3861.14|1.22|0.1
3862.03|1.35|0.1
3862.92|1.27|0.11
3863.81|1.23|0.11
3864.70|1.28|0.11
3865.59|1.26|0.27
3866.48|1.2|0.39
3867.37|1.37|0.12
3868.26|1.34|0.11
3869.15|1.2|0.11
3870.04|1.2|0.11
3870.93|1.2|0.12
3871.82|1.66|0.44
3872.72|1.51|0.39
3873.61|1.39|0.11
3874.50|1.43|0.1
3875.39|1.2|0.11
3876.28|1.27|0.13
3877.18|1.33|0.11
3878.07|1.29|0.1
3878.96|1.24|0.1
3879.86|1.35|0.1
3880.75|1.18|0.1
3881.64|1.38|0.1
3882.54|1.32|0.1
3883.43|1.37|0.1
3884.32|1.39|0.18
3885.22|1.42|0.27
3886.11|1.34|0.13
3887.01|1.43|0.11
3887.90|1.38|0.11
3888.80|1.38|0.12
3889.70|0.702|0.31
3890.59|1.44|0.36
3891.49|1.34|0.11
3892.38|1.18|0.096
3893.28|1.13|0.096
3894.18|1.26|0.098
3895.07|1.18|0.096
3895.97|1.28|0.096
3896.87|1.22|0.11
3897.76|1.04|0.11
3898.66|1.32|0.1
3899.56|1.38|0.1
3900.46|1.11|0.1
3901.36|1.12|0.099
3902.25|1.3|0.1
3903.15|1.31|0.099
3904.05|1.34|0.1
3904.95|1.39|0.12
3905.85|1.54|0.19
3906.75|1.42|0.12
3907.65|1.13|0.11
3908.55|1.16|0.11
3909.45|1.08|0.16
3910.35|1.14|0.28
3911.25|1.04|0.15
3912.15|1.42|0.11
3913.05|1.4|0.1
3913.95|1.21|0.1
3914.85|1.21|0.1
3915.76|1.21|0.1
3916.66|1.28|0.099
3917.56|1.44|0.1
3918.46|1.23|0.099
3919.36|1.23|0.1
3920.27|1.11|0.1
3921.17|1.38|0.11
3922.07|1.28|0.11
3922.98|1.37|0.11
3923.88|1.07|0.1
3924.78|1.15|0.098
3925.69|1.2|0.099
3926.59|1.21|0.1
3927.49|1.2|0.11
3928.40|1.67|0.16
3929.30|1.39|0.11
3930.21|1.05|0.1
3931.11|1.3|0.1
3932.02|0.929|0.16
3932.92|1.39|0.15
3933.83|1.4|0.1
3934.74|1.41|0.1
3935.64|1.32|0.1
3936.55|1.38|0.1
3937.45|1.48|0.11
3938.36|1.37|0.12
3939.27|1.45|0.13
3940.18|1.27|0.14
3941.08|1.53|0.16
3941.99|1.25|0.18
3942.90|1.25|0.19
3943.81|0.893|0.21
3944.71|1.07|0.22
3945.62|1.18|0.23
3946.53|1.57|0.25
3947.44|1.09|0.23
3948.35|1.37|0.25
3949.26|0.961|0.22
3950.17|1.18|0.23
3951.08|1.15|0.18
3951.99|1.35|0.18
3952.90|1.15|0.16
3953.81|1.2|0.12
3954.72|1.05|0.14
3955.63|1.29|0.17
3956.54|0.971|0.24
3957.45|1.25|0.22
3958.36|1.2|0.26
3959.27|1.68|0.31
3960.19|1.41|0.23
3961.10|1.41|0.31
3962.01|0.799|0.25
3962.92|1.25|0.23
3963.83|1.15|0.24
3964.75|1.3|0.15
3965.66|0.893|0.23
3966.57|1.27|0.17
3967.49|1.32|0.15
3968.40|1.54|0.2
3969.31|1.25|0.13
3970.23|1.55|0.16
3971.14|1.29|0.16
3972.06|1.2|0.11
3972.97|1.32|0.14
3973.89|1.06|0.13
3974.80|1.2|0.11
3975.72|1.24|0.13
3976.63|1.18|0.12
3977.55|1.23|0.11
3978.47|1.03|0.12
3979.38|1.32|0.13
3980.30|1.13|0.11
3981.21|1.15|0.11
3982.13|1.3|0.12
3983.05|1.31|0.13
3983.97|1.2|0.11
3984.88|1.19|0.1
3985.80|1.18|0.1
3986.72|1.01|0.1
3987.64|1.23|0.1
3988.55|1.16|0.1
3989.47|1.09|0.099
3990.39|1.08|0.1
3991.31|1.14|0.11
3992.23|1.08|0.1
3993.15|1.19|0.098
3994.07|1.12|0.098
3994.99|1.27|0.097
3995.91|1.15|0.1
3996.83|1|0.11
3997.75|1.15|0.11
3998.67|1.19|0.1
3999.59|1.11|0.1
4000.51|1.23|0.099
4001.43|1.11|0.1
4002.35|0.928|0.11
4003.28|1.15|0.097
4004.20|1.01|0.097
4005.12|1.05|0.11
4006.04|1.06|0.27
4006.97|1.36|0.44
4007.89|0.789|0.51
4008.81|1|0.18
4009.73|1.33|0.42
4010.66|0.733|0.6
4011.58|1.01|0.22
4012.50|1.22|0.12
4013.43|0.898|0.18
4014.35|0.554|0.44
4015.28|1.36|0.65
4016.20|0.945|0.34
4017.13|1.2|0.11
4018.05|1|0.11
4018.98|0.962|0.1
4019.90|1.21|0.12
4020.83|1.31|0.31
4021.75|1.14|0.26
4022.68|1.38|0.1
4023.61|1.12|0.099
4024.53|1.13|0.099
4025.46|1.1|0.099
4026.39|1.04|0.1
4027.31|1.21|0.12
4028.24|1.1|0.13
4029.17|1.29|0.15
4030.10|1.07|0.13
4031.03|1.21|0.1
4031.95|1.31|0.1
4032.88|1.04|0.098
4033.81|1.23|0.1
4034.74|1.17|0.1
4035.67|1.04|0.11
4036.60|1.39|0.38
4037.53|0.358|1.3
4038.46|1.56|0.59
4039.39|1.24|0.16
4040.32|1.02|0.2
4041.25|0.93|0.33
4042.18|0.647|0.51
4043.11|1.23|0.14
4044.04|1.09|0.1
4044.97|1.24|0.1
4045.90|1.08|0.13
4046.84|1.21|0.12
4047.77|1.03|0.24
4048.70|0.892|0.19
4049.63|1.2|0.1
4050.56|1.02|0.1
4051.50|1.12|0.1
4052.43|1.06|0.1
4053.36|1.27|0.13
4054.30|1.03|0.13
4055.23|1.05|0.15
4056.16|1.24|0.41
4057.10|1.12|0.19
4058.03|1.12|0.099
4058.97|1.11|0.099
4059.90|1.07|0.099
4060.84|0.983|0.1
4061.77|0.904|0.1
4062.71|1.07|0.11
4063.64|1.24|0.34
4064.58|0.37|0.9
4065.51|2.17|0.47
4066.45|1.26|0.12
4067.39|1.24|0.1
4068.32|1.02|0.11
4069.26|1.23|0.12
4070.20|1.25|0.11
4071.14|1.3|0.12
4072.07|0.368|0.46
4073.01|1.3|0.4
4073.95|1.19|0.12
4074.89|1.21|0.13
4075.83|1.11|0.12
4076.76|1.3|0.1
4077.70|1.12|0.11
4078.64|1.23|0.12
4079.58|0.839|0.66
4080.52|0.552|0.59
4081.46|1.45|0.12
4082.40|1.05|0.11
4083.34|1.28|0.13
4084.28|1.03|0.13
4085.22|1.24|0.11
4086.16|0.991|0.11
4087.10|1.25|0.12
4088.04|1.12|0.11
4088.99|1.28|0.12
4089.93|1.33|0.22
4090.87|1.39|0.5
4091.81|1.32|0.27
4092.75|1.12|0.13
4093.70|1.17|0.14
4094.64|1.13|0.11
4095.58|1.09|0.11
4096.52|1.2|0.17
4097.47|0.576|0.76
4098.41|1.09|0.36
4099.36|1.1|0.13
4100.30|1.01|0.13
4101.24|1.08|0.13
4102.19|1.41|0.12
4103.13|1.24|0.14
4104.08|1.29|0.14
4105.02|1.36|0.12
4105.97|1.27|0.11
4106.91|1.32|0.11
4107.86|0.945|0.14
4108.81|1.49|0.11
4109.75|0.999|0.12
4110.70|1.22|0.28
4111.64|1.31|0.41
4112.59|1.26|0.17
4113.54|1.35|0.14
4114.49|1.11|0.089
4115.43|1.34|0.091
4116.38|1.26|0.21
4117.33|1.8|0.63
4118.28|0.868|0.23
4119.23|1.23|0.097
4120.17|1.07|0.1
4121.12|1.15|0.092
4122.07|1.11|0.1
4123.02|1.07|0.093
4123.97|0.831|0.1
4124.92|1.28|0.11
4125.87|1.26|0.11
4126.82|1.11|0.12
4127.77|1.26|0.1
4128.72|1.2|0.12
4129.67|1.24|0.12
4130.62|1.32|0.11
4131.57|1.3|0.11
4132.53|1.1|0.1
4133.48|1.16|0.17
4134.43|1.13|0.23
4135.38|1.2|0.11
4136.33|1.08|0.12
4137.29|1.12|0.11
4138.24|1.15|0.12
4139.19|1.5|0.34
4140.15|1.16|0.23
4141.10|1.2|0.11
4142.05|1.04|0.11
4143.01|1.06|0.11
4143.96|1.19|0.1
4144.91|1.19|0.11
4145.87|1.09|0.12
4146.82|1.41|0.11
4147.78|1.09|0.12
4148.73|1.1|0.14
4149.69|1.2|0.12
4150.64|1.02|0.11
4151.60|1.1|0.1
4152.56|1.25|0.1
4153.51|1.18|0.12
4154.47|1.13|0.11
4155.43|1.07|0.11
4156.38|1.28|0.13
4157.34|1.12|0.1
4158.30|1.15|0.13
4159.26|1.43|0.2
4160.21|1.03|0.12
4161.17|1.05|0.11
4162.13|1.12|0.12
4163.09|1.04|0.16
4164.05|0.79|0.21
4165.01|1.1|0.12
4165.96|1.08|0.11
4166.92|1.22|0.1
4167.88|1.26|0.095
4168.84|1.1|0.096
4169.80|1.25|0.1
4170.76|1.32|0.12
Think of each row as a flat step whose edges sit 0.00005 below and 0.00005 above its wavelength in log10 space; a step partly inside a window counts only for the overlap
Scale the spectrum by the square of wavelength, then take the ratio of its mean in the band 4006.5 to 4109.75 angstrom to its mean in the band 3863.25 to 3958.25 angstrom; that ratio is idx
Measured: 0.95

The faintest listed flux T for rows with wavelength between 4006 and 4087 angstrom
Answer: 0.358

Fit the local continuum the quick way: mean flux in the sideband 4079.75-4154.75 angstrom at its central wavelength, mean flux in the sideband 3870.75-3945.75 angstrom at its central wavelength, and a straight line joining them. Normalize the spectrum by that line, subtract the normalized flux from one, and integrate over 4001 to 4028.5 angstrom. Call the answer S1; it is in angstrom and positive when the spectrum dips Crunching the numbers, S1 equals 3.3 angstrom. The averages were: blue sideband 1.28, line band 1.08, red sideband 1.18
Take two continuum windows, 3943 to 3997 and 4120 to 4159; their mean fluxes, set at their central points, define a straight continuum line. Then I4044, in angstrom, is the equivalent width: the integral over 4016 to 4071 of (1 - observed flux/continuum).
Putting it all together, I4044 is 2.8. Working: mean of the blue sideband 1.2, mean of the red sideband 1.16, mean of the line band 1.13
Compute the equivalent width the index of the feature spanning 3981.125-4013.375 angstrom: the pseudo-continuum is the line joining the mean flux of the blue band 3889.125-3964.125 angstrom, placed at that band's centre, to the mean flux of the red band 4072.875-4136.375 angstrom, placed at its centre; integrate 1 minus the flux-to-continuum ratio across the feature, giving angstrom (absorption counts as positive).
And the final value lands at 2.7 angstrom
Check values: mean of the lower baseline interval 1.25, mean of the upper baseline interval 1.18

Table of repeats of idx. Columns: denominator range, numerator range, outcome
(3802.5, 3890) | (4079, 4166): 1.01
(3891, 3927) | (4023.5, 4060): 0.95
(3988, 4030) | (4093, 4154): 1.13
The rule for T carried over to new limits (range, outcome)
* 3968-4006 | 0.928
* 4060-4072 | 0.37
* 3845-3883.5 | 1.18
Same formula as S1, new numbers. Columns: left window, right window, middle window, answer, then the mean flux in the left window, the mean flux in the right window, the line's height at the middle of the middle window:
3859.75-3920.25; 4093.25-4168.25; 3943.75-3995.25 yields 1.6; 1.28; 1.17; 1.24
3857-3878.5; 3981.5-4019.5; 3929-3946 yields -1.1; 1.32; 1.1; 1.2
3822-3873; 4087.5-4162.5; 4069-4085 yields 1.3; 1.33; 1.18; 1.21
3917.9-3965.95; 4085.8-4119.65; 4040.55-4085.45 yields 4.1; 1.25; 1.2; 1.21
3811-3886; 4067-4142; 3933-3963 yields 0.3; 1.34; 1.17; 1.27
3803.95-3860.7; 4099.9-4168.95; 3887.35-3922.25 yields 1.4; 1.34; 1.18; 1.3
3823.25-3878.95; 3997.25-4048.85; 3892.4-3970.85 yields -2.4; 1.33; 1.1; 1.22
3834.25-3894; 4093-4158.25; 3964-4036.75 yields 5.9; 1.33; 1.18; 1.25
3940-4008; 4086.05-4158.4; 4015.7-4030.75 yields 0.6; 1.19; 1.18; 1.19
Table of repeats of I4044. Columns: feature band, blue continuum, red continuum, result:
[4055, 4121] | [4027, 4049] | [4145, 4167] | -2.7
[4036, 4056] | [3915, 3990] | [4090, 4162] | 2.1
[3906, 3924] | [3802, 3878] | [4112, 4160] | 0.7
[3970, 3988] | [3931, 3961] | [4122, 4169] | 0.5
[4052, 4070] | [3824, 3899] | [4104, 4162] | 1.3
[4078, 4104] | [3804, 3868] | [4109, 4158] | 1.5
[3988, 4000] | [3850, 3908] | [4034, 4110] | 0.7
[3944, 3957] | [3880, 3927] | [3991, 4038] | 0.2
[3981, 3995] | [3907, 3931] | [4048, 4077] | 0.2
